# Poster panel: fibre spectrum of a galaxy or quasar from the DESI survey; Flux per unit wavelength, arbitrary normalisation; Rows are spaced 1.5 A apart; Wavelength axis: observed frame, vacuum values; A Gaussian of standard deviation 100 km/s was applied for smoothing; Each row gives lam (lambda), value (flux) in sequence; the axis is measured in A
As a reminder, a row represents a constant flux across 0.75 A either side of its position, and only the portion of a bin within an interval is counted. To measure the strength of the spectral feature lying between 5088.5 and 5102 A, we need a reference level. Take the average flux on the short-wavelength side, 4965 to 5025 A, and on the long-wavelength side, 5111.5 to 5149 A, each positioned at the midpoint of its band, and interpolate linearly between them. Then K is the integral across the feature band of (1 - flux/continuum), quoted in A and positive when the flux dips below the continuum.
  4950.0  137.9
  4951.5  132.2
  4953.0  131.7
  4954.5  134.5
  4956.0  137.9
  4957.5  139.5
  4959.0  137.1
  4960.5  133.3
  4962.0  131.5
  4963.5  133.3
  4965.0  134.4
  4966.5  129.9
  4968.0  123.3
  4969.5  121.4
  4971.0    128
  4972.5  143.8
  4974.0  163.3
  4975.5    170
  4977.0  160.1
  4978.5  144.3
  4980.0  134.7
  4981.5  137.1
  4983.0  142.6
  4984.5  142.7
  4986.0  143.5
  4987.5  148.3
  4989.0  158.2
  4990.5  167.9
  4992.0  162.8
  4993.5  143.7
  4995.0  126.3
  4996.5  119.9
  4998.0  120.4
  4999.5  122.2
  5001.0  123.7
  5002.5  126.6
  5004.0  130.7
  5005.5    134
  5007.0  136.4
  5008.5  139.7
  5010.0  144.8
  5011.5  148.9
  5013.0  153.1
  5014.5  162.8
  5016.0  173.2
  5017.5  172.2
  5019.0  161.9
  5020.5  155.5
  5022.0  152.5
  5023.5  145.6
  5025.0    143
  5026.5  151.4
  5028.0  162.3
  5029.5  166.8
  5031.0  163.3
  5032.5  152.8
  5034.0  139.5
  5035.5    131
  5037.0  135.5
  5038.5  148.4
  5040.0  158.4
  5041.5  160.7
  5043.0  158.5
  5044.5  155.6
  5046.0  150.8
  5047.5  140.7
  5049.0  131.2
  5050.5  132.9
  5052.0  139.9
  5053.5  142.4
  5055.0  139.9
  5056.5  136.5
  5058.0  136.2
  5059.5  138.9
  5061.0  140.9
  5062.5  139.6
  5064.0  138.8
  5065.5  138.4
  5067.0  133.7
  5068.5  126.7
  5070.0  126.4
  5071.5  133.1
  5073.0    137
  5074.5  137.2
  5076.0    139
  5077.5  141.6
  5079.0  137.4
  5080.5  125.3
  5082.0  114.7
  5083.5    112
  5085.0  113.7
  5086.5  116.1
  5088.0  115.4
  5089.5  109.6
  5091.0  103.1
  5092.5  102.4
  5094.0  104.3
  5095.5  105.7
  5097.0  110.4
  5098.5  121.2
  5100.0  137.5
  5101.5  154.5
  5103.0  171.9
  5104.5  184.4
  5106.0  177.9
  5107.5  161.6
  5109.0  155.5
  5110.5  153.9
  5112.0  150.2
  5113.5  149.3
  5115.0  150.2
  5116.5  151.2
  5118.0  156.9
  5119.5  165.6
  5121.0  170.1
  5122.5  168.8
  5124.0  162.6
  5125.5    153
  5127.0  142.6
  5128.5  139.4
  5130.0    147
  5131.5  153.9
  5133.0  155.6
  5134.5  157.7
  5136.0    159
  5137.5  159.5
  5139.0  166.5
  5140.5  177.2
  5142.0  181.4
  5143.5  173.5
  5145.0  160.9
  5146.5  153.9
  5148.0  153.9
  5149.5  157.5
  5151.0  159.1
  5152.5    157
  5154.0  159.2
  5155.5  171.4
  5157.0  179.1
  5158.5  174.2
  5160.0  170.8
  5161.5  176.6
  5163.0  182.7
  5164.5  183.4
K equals 3.40 A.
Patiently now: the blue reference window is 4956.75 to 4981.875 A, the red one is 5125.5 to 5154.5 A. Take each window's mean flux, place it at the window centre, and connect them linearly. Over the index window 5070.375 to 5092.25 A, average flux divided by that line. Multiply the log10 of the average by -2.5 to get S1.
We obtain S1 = 0.22 mag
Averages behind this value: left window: 139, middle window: 123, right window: 159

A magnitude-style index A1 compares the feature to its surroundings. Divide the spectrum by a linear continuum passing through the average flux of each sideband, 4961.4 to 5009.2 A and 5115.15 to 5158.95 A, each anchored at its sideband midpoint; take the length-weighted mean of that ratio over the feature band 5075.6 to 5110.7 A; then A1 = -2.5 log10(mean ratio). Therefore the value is 0.17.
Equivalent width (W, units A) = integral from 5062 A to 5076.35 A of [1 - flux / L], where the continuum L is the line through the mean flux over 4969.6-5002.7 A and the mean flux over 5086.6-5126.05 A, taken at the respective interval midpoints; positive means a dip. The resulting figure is 0.8 A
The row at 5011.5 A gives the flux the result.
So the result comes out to 148.9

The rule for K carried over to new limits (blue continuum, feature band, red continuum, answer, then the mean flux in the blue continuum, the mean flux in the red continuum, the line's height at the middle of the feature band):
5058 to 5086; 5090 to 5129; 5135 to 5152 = 0.7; 132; 164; 149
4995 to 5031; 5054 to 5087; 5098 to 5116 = 4.3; 146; 156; 152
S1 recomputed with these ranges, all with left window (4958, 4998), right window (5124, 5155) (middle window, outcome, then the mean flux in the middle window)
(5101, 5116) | -0.04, 161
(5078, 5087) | 0.25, 121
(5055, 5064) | 0.09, 139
